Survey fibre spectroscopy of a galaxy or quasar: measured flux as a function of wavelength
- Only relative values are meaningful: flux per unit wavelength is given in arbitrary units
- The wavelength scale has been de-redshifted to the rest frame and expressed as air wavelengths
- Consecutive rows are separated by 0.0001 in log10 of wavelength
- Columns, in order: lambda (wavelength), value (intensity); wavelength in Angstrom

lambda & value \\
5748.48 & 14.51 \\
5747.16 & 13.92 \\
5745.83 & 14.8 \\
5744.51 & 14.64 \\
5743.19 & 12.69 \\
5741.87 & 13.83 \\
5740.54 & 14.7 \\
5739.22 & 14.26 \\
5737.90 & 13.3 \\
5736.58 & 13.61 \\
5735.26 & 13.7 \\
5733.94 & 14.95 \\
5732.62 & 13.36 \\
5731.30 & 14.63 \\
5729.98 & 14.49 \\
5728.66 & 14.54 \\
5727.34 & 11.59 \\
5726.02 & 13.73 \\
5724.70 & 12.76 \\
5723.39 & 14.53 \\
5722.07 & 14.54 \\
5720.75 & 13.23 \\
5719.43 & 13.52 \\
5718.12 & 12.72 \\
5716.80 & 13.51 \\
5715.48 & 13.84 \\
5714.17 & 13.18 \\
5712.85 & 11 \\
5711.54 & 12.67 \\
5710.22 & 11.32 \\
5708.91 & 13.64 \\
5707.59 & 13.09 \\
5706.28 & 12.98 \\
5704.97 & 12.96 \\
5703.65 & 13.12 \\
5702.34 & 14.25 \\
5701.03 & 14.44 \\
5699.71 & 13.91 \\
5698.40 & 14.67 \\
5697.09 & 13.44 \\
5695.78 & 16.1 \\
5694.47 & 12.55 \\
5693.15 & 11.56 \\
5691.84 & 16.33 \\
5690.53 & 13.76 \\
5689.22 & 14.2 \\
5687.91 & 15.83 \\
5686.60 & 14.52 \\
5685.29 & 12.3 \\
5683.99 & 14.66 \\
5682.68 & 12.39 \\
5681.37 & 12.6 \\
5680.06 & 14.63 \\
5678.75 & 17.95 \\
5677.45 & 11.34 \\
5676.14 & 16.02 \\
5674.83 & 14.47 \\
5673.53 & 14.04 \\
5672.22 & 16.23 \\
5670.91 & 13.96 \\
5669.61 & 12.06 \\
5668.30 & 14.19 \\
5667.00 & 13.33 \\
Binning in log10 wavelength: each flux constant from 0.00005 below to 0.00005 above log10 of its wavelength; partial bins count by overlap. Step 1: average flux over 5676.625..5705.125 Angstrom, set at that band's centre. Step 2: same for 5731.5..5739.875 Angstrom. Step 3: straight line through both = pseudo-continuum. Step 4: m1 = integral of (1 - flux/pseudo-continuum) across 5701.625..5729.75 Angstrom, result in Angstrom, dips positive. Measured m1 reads 1.5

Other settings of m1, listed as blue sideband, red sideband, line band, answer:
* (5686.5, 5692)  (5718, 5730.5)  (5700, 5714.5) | 1.2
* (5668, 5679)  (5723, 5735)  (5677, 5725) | 1.6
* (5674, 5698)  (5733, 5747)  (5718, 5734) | 0.4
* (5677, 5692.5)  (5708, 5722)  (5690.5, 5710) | -0.2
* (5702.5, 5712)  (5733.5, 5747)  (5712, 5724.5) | 0.0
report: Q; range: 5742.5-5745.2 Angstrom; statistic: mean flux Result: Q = 13.7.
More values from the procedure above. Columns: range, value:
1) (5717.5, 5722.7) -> 13.5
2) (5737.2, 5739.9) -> 13.8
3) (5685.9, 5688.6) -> 15.1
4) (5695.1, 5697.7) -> 14.8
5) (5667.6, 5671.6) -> 13.4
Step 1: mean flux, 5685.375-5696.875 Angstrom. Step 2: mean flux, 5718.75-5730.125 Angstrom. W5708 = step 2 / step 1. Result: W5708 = 0.96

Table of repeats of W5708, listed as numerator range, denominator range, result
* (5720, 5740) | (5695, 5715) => 1.03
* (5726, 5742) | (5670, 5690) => 0.97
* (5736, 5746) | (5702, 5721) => 1.07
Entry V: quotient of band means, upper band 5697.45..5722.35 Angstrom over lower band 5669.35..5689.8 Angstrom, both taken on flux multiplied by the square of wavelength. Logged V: 0.94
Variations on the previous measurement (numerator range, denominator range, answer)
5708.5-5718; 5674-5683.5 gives 0.91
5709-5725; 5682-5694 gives 0.95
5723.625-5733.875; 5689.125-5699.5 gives 0.99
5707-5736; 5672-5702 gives 0.95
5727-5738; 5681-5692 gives 1.01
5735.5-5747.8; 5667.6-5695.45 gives 1.01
